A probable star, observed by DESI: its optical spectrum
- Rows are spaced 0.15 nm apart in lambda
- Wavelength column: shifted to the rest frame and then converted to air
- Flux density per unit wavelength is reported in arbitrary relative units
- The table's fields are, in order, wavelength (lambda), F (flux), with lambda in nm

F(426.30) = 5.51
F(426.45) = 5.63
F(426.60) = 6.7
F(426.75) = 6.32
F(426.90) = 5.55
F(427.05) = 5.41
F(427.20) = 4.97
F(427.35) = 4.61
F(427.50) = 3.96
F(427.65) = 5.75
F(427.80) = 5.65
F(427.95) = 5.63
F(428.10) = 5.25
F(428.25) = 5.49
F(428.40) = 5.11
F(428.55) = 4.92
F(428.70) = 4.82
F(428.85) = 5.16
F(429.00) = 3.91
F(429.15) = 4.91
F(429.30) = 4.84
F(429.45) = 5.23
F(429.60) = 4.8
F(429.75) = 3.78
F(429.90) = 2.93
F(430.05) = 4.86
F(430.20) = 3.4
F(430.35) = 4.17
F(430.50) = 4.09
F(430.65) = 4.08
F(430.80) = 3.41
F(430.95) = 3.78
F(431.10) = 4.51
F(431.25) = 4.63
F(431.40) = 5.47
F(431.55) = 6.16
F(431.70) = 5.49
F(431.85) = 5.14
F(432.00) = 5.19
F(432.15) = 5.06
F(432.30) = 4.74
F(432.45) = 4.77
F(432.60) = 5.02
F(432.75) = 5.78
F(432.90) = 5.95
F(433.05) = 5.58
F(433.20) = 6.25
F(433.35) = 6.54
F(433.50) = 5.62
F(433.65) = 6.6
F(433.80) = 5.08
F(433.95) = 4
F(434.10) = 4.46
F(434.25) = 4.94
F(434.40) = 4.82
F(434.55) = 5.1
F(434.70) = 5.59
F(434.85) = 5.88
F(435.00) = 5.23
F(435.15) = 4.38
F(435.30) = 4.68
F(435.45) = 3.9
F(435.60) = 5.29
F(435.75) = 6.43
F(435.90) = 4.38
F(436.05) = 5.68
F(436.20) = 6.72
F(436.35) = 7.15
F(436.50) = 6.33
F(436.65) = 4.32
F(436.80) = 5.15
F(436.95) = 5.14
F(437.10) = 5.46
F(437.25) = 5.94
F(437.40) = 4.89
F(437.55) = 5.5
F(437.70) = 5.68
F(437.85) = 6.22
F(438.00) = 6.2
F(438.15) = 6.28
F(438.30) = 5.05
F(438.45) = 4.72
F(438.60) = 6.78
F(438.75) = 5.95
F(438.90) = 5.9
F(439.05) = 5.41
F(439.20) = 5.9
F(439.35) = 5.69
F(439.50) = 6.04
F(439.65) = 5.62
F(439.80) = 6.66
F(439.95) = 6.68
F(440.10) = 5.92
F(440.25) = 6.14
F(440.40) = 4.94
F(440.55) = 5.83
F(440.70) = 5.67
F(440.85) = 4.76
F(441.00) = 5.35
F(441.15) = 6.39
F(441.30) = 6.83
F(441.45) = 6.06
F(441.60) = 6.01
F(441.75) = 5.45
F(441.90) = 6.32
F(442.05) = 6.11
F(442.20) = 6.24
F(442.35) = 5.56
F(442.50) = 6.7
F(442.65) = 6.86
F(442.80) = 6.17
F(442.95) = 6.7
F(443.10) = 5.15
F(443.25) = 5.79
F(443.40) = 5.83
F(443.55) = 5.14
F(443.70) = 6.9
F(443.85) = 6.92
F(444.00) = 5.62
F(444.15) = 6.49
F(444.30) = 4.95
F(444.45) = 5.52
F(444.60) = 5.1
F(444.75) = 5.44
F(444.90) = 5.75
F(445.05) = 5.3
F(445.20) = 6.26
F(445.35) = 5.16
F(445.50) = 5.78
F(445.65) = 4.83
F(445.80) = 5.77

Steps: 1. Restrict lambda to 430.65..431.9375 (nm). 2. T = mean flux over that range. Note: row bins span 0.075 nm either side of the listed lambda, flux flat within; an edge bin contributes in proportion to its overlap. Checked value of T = 4.78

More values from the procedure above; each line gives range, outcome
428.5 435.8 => 4.92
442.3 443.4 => 6.13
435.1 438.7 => 5.52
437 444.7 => 5.88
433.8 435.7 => 4.89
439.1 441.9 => 5.89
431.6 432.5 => 5.1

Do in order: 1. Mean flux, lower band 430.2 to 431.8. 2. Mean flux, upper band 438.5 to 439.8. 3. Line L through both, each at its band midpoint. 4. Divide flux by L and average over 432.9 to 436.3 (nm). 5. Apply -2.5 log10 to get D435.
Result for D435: -0.04 mag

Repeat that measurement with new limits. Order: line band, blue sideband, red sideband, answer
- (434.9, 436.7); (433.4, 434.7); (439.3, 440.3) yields 0.01 mag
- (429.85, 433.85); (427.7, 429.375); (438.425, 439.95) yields 0.08 mag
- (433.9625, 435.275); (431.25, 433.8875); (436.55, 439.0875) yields 0.11 mag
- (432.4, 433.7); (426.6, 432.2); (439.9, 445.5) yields -0.13 mag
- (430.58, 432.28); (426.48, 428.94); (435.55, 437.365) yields 0.14 mag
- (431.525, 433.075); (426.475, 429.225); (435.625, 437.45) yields 0.02 mag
